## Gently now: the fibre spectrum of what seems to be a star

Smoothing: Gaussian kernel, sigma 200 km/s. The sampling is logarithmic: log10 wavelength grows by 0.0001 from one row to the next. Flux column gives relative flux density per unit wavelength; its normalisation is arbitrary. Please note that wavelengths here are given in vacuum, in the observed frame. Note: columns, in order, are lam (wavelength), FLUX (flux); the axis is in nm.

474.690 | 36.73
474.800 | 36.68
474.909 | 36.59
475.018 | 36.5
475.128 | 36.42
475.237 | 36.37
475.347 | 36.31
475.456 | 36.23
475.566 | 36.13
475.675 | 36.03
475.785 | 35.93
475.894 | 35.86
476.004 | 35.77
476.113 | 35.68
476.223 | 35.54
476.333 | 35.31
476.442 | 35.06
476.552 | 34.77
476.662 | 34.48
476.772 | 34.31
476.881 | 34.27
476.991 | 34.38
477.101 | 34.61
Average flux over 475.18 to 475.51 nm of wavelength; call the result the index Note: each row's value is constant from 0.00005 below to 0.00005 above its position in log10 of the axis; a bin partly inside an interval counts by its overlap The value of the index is 36.3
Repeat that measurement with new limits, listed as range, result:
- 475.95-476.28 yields 35.7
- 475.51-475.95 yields 36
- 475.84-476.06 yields 35.8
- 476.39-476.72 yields 34.7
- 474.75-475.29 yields 36.5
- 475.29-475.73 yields 36.1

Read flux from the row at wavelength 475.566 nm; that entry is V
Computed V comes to 36.13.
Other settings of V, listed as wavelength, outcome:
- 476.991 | 34.38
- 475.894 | 35.86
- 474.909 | 36.59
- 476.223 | 35.54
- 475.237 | 36.37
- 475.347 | 36.31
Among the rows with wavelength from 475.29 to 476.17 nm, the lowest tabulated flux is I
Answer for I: 35.68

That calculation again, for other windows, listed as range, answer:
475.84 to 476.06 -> 35.77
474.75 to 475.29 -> 36.37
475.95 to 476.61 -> 34.77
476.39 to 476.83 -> 34.31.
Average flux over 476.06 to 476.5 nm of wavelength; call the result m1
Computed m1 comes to 35.4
